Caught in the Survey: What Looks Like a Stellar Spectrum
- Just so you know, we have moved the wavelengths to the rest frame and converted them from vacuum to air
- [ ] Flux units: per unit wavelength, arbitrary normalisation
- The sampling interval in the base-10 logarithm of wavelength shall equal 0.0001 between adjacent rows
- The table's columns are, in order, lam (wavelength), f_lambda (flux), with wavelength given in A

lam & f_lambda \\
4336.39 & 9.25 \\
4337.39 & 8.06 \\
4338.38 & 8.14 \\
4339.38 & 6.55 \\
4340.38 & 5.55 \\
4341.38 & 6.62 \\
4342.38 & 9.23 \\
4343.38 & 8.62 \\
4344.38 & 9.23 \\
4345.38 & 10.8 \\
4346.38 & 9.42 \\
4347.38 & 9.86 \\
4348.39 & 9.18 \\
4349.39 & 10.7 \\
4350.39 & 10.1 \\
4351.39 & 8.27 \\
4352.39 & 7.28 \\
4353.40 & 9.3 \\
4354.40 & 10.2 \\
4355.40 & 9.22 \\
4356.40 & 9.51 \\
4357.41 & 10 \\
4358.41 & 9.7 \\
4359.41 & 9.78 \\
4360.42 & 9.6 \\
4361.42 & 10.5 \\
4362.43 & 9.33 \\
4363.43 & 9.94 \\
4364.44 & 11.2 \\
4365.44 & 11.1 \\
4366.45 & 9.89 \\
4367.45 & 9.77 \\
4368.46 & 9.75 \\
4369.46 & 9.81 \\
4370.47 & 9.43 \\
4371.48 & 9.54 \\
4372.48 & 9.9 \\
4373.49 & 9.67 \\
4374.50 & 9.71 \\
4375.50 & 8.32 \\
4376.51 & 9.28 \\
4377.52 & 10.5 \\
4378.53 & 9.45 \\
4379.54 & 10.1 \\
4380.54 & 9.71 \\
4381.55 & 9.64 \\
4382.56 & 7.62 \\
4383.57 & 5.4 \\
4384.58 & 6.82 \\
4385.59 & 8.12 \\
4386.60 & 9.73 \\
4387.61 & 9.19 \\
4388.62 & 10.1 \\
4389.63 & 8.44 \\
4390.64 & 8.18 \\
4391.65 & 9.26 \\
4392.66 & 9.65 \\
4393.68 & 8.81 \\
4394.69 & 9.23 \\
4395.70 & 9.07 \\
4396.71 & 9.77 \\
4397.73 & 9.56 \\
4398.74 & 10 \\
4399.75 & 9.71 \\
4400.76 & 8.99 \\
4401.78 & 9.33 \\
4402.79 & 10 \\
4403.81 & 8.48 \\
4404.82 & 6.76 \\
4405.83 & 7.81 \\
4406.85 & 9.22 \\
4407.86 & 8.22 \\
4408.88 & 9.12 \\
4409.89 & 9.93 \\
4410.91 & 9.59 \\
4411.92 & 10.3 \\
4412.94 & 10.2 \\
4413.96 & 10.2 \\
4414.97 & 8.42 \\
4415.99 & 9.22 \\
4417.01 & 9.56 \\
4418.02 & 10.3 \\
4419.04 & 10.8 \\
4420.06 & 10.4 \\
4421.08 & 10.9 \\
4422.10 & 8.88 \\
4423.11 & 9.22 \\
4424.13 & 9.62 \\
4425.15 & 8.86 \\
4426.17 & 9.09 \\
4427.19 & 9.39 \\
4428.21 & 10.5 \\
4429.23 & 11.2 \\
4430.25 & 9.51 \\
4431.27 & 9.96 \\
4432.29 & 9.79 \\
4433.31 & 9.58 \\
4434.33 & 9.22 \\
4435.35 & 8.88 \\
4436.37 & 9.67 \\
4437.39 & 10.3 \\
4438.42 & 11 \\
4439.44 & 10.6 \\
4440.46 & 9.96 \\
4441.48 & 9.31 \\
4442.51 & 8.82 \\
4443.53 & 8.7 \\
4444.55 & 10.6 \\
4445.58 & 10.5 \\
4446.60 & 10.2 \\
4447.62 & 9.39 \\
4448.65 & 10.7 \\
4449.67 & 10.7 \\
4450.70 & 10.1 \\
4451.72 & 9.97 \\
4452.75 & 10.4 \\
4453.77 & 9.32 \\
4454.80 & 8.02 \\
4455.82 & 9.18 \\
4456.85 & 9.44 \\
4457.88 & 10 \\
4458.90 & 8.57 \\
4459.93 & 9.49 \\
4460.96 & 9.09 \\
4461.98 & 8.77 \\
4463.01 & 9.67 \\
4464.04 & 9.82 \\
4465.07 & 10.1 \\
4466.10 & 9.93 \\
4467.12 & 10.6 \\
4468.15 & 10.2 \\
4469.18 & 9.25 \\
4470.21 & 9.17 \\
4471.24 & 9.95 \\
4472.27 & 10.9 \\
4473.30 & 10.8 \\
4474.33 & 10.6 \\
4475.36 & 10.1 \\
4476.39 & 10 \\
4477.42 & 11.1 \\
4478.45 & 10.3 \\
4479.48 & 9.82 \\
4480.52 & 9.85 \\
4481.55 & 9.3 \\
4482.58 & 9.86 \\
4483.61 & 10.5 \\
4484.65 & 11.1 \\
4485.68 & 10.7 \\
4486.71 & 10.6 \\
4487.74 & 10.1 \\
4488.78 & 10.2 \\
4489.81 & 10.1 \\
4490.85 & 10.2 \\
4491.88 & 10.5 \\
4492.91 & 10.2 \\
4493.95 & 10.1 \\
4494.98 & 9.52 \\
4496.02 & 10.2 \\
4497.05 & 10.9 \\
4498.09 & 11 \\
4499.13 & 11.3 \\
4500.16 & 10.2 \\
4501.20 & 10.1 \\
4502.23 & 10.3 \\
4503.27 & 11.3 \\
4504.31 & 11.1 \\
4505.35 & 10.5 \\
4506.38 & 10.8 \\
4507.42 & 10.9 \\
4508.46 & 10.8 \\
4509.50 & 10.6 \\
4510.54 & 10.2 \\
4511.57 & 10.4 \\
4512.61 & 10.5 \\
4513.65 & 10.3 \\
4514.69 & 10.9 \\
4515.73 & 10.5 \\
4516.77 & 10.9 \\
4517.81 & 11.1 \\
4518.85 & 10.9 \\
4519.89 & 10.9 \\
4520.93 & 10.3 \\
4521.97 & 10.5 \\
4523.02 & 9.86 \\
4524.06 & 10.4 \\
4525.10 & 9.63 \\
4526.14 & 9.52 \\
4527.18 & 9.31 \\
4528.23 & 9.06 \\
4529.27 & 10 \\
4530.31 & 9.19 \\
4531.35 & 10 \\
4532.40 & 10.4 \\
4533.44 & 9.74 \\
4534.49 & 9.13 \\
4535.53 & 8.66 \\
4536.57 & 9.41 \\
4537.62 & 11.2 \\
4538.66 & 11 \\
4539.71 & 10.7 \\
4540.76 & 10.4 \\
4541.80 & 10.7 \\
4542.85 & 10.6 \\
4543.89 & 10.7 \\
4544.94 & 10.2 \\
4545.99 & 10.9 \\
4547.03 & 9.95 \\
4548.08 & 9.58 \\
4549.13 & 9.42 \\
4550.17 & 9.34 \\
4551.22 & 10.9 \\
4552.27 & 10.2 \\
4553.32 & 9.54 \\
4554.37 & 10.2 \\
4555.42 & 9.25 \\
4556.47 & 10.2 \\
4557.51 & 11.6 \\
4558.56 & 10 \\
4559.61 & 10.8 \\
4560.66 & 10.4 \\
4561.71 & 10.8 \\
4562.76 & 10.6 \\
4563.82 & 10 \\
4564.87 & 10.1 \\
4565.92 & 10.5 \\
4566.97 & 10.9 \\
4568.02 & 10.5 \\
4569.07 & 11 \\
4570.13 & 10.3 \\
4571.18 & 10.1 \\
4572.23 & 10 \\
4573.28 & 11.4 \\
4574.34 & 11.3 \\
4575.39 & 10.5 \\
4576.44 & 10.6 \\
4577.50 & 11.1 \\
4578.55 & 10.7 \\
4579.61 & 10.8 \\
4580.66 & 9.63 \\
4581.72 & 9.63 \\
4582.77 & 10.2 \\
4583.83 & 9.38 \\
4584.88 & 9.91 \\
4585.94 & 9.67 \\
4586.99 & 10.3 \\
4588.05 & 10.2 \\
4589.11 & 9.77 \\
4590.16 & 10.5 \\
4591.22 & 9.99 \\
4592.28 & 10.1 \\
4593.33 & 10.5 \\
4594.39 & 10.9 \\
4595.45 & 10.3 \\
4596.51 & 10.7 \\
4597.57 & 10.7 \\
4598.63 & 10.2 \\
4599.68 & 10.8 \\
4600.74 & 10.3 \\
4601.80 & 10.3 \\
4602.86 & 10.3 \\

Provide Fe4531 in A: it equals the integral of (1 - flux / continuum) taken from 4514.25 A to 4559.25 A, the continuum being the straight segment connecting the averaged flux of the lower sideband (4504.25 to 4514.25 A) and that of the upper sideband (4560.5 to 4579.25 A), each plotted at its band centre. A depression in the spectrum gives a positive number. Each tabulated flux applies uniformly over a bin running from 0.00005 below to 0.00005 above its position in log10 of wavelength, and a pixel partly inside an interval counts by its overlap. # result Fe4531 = 1.9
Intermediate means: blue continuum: 10.6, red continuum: 10.6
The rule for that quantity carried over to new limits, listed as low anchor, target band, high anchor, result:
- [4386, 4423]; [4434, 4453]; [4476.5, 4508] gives -0.2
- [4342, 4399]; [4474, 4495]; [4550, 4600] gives -0.7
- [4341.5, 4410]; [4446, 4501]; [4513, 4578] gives -1.0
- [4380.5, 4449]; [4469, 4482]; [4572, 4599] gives -0.5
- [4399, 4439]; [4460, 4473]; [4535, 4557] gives 0.0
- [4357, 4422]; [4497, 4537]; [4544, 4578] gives -0.6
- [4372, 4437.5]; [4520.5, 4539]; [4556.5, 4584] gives 0.7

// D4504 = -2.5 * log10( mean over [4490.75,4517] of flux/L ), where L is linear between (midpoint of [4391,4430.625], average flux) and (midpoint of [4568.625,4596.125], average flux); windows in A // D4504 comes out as -0.07 mag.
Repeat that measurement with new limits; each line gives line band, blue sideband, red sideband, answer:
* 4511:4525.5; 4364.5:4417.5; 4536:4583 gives -0.04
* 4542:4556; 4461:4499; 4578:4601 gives 0.02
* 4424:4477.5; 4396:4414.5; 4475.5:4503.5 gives 0.00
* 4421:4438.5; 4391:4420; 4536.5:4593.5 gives -0.02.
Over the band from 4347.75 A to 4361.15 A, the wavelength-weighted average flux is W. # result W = 9.47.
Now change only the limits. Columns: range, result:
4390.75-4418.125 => 9.26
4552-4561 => 10.2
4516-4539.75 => 10.1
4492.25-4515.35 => 10.6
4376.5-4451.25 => 9.45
